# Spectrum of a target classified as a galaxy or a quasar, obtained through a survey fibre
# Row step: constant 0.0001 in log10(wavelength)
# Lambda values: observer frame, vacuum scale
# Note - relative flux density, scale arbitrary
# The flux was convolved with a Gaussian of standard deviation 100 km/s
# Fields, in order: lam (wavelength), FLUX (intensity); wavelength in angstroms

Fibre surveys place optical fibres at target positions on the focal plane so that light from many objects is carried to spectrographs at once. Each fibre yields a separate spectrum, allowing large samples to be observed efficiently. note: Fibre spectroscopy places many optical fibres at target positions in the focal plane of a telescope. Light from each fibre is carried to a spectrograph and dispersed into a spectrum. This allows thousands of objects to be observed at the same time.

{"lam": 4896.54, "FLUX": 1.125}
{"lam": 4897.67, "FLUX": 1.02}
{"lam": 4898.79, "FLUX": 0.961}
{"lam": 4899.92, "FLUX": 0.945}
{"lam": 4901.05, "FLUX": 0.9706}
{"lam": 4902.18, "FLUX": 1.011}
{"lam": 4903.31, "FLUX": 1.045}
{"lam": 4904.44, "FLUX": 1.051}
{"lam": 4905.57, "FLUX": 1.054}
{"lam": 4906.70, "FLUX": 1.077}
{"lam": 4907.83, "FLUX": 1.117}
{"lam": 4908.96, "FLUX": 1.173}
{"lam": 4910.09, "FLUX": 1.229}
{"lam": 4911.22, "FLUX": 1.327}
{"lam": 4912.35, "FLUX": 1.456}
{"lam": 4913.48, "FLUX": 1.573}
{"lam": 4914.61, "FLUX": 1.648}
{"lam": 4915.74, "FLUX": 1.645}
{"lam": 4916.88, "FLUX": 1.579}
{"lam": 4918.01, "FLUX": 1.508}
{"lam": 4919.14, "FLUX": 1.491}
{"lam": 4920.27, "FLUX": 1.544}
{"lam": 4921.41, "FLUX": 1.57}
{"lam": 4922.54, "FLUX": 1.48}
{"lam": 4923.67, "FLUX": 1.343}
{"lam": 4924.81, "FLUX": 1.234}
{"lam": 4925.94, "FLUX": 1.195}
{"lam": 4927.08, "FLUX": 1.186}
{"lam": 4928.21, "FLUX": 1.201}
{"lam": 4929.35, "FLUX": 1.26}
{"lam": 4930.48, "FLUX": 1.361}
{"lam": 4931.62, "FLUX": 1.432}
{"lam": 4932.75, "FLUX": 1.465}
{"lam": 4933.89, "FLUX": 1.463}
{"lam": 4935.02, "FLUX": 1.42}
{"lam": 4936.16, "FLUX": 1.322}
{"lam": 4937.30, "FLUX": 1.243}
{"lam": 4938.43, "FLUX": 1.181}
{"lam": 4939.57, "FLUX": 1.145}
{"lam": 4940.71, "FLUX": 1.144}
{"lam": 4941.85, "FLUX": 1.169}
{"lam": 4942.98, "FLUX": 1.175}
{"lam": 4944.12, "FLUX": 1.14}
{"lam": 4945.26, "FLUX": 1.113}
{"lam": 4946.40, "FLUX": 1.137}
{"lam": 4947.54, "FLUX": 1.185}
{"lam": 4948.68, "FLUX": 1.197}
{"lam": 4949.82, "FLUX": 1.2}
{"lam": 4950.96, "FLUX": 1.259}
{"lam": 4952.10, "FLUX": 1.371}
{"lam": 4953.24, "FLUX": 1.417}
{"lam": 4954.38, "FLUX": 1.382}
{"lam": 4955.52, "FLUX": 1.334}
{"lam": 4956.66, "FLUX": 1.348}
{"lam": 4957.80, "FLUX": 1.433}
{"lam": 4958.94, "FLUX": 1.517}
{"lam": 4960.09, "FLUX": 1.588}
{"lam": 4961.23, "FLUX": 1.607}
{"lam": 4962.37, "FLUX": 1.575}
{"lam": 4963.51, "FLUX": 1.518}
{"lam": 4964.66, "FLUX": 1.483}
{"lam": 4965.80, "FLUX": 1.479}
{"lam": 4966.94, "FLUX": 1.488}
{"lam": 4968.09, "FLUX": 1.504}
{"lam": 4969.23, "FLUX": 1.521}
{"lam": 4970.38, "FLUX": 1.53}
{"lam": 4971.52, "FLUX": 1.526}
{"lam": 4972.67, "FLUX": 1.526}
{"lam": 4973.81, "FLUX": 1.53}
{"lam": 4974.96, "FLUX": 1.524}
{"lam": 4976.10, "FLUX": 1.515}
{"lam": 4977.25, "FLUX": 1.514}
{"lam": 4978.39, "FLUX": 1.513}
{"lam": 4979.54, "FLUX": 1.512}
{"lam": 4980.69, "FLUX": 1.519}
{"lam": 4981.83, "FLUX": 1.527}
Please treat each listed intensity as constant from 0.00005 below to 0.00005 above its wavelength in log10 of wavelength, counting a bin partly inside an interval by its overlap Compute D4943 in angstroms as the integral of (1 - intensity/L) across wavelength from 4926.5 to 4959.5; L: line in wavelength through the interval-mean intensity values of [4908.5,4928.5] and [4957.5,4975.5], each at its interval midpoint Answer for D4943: 4.2 angstroms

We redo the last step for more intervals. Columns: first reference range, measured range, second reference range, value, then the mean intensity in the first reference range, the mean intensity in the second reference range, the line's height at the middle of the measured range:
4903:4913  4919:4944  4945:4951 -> -2.9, 1.18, 1.18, 1.18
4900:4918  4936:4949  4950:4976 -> 2.0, 1.26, 1.47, 1.39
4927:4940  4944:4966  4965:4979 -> 0.9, 1.31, 1.51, 1.43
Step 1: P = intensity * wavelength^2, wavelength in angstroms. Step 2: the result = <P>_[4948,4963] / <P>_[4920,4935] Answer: 1.04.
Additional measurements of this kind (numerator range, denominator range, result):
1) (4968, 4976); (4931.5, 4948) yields 1.24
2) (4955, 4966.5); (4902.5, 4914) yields 1.26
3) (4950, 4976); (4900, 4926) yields 1.14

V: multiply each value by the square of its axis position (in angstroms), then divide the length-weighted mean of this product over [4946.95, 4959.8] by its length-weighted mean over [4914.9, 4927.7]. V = 0.94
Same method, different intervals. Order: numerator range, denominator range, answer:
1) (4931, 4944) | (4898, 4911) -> 1.22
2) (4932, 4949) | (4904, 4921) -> 0.91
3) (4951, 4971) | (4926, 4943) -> 1.16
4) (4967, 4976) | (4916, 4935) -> 1.11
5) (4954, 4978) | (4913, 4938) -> 1.08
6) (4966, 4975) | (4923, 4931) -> 1.23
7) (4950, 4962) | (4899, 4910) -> 1.38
